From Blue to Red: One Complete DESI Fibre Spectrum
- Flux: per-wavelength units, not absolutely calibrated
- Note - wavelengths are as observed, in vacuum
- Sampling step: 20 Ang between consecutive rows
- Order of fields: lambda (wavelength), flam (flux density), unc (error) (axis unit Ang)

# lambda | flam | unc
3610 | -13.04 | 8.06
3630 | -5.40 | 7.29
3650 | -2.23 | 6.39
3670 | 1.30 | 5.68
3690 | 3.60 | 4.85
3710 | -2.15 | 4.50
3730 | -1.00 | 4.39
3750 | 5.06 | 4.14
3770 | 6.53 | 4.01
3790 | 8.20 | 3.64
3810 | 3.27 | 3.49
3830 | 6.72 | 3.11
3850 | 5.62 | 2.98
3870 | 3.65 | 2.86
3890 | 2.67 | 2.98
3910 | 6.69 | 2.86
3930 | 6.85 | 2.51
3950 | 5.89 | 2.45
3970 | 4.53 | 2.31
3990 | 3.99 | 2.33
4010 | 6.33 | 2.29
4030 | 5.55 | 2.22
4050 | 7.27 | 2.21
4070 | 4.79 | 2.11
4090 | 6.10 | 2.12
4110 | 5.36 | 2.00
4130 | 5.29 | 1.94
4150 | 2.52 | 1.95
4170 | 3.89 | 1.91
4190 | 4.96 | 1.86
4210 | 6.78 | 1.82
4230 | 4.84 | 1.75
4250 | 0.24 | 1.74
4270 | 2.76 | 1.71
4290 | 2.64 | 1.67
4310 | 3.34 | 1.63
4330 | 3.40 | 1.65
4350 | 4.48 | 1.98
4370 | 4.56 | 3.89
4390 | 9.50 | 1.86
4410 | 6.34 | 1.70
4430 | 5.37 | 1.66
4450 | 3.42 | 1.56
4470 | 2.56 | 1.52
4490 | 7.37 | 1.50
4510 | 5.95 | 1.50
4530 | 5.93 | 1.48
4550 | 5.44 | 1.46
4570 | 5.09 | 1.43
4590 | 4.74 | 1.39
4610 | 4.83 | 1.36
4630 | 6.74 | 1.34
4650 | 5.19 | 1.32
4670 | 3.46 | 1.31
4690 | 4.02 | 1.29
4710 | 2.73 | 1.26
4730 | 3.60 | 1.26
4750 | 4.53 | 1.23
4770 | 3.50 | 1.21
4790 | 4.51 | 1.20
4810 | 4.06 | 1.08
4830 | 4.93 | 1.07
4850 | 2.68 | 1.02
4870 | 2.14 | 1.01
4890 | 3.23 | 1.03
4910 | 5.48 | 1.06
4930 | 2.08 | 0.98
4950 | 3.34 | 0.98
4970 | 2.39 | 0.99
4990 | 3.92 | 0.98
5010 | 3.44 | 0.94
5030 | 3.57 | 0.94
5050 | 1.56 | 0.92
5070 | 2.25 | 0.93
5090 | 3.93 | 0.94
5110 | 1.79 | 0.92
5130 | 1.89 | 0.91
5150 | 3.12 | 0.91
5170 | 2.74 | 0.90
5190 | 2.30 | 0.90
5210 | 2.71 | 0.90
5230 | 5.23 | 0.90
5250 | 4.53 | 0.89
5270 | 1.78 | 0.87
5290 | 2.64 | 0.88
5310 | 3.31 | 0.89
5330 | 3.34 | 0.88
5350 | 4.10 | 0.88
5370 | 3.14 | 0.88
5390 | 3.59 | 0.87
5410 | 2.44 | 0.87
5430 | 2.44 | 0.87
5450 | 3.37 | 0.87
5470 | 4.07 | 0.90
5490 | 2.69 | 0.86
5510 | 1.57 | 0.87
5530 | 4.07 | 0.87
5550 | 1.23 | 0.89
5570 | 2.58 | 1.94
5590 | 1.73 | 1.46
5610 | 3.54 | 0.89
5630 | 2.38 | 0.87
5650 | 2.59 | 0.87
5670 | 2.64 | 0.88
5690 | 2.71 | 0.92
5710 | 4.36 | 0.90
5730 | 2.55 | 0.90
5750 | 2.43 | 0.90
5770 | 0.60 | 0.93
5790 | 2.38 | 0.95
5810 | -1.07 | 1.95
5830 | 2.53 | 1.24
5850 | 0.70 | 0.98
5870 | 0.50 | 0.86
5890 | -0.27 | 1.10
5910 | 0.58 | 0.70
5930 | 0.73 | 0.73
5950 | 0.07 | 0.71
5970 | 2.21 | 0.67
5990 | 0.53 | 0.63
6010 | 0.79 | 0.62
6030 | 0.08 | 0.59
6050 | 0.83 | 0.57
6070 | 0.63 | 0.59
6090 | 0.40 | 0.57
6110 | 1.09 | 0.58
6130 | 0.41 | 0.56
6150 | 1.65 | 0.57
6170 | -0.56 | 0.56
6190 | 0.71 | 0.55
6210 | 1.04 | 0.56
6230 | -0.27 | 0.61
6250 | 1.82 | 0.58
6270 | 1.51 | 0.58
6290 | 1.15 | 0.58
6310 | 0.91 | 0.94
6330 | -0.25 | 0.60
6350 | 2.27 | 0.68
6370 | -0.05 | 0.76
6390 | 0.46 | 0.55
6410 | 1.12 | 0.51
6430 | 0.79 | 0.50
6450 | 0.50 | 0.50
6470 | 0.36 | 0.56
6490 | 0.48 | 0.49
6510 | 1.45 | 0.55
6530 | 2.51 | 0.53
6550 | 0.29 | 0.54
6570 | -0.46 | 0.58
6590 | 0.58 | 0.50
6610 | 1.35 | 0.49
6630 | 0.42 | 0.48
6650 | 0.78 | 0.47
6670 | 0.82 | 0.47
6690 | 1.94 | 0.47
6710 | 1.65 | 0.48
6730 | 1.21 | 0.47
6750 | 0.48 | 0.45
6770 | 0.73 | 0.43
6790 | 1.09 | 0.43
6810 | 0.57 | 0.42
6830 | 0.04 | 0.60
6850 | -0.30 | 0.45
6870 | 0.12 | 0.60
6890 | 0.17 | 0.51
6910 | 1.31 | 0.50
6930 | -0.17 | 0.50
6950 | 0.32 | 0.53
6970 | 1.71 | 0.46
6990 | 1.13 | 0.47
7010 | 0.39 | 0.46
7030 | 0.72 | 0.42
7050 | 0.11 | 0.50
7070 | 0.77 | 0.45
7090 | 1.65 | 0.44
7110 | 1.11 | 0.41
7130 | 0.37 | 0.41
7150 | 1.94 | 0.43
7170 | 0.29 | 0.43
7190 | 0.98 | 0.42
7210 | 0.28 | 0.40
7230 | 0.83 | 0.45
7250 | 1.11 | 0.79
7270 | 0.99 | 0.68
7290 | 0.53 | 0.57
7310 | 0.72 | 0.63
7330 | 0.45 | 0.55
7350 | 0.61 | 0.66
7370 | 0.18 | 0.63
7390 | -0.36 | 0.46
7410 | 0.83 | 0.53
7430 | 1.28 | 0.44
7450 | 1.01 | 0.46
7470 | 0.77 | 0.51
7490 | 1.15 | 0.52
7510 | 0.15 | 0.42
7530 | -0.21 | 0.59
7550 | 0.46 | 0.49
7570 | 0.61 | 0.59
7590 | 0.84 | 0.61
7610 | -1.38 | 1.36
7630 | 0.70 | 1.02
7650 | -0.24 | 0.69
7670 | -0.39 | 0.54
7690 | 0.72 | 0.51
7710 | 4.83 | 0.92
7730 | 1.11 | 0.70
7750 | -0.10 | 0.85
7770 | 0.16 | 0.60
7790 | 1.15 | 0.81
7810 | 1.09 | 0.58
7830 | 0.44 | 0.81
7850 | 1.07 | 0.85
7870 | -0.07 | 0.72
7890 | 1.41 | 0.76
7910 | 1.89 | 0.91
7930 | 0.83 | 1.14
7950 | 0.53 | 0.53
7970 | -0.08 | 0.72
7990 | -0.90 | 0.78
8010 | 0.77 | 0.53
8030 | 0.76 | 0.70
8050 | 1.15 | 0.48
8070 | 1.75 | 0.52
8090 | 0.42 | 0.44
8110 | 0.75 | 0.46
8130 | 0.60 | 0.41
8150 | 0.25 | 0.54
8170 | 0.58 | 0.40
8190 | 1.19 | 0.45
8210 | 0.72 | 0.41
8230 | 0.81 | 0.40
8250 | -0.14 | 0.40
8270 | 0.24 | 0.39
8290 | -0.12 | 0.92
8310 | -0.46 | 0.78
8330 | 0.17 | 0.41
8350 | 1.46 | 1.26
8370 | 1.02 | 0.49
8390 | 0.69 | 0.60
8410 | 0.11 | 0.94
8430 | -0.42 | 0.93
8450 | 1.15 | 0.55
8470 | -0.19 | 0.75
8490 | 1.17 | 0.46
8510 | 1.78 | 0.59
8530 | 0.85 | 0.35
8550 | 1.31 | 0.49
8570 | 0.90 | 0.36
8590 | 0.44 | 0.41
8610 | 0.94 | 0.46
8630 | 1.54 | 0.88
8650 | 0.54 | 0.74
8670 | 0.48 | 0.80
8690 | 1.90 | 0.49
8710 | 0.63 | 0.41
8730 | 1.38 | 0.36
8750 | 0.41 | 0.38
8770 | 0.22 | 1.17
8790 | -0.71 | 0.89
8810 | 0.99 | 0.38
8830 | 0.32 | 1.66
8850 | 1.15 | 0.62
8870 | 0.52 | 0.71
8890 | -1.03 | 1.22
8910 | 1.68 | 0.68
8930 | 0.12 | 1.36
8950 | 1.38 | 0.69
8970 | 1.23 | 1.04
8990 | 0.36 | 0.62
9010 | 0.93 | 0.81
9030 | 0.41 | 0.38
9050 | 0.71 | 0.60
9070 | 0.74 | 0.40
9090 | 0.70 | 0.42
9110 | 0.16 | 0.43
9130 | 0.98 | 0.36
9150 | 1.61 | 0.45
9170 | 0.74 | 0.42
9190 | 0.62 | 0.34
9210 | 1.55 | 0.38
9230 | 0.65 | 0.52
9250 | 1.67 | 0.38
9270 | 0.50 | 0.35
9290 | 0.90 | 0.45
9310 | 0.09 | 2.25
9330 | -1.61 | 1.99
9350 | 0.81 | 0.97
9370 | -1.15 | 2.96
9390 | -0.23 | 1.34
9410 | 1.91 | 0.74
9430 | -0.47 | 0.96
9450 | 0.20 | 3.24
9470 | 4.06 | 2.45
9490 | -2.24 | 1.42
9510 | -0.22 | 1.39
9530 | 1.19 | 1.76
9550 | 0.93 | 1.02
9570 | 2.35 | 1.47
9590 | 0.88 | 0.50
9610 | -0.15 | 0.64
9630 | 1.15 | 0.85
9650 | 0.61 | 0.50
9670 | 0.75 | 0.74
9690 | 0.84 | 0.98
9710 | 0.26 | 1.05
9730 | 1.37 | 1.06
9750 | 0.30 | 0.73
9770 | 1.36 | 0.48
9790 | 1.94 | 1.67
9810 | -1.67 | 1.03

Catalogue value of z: 0.18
